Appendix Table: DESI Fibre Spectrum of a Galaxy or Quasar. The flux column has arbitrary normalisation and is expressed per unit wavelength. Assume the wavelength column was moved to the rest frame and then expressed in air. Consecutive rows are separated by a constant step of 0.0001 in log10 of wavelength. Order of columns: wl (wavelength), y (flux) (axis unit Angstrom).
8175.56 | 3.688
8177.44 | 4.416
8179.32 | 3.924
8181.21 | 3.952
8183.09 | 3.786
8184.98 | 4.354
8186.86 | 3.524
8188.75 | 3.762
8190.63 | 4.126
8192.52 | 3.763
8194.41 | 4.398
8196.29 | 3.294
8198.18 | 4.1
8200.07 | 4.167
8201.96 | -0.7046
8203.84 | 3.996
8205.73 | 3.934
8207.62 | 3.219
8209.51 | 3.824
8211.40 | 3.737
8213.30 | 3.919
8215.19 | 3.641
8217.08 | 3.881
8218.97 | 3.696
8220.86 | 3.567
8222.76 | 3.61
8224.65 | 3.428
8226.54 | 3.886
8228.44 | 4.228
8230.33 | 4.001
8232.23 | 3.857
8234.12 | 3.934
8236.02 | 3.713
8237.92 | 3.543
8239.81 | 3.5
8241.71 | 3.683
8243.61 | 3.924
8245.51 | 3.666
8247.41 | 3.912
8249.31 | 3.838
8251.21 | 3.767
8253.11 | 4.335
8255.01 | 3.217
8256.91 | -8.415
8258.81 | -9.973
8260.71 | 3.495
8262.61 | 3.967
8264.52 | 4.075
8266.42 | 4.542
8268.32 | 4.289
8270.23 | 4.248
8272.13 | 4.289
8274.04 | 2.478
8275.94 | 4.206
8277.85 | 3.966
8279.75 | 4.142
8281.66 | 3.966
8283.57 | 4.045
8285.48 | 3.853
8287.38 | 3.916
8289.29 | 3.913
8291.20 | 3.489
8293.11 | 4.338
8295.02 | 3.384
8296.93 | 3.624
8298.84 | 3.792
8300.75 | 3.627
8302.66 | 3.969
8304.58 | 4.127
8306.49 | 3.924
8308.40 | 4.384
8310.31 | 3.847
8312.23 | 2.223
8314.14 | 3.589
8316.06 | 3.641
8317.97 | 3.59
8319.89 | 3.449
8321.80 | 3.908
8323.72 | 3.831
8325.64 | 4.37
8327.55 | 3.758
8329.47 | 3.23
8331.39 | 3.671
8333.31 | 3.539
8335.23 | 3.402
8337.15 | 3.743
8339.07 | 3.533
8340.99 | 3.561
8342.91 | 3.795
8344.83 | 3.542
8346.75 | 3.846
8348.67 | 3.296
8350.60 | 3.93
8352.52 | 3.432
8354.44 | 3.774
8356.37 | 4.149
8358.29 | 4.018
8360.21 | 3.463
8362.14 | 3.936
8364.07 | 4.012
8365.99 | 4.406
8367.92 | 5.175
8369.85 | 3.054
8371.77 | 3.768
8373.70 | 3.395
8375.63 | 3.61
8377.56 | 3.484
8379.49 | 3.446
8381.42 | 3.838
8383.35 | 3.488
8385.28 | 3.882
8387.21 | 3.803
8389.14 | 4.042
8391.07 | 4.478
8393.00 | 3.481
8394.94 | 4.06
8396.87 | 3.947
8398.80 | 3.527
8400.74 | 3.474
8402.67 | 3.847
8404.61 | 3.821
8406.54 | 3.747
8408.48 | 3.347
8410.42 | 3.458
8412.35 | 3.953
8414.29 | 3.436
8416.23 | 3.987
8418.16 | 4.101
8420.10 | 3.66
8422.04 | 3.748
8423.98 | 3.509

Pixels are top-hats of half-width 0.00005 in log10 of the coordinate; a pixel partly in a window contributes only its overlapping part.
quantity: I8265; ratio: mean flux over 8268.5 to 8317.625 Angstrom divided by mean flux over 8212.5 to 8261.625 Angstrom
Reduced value 1.38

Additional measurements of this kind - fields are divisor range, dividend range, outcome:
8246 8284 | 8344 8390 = 1.45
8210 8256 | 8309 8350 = 0.96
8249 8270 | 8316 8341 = 2.32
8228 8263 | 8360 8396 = 1.61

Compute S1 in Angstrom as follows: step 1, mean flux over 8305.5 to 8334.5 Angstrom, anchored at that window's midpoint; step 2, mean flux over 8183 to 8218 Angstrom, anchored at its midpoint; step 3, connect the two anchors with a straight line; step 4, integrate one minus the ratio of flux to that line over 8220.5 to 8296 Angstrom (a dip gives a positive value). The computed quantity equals 9.2 Angstrom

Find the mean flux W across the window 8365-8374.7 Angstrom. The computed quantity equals 3.96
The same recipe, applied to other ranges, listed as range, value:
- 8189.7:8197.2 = 3.9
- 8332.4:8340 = 3.55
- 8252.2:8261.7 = -1.47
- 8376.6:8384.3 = 3.56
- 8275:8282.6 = 4.07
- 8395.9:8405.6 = 3.73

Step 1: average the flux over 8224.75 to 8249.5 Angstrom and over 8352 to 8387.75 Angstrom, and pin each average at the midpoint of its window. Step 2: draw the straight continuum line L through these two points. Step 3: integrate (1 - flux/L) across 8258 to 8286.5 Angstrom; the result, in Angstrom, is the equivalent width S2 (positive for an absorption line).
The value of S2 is 5.2 Angstrom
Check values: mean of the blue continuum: 3.81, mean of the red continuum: 3.8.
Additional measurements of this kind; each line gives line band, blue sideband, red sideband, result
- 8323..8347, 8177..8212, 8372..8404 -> 0.3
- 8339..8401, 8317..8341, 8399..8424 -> -1.7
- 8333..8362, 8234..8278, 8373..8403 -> -2.2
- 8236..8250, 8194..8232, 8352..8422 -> -0.4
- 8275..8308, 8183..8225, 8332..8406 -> -1.9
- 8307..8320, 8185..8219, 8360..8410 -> 0.6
